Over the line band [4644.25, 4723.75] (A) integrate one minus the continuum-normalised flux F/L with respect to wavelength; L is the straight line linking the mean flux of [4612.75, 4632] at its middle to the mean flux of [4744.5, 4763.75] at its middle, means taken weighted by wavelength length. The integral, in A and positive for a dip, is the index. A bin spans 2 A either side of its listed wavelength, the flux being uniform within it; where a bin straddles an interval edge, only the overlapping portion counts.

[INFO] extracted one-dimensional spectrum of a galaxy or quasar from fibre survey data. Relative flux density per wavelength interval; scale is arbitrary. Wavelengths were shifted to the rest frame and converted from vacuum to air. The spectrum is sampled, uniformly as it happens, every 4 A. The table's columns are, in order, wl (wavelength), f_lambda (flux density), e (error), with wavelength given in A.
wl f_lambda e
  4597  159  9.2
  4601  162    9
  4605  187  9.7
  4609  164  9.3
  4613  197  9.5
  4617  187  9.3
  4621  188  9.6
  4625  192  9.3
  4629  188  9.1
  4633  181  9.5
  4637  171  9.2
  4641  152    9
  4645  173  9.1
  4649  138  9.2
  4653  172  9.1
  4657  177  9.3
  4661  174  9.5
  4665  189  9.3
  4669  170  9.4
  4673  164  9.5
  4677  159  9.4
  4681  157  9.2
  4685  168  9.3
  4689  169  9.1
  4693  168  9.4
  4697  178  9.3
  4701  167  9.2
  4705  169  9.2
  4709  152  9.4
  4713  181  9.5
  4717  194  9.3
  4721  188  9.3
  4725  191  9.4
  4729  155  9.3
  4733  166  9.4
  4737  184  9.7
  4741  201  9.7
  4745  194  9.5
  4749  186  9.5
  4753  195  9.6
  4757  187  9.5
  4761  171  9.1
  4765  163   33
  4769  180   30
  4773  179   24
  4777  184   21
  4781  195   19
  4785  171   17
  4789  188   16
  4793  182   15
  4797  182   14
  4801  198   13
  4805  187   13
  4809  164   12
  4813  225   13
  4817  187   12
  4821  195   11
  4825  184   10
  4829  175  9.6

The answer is 7.1 A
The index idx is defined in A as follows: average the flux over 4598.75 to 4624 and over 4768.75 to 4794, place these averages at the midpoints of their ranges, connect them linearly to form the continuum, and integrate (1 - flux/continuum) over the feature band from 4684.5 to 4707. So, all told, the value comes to 1.5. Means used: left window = 181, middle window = 170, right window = 183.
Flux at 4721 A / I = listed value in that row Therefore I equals 188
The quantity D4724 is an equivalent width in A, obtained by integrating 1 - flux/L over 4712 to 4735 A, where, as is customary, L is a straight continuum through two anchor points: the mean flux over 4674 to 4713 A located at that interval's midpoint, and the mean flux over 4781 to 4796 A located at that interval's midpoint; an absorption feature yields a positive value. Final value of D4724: -1.1 A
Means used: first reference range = 166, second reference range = 182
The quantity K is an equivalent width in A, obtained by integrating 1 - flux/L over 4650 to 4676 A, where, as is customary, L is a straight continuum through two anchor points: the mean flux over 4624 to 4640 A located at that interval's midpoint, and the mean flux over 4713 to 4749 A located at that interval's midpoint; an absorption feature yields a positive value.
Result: 1.3 A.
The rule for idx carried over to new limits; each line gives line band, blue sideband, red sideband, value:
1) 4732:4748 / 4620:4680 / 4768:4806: -0.6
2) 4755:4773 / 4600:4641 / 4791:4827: 1.1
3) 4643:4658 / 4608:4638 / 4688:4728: 1.4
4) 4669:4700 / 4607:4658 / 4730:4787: 2.0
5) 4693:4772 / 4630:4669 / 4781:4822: 0.5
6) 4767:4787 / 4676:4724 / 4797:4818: 0.4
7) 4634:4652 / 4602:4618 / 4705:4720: 2.0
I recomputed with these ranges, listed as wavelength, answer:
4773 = 179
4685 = 168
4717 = 194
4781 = 195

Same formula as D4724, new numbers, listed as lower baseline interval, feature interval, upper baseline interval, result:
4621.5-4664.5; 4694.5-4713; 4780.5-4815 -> 1.10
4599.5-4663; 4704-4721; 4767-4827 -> 0.47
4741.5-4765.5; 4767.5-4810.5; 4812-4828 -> 1.62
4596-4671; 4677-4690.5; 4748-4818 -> 1.10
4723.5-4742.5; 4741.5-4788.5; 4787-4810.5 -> -0.50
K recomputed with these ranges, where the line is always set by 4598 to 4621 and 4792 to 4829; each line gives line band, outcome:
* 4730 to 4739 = 0.6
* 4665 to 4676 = 0.7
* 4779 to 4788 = 0.2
